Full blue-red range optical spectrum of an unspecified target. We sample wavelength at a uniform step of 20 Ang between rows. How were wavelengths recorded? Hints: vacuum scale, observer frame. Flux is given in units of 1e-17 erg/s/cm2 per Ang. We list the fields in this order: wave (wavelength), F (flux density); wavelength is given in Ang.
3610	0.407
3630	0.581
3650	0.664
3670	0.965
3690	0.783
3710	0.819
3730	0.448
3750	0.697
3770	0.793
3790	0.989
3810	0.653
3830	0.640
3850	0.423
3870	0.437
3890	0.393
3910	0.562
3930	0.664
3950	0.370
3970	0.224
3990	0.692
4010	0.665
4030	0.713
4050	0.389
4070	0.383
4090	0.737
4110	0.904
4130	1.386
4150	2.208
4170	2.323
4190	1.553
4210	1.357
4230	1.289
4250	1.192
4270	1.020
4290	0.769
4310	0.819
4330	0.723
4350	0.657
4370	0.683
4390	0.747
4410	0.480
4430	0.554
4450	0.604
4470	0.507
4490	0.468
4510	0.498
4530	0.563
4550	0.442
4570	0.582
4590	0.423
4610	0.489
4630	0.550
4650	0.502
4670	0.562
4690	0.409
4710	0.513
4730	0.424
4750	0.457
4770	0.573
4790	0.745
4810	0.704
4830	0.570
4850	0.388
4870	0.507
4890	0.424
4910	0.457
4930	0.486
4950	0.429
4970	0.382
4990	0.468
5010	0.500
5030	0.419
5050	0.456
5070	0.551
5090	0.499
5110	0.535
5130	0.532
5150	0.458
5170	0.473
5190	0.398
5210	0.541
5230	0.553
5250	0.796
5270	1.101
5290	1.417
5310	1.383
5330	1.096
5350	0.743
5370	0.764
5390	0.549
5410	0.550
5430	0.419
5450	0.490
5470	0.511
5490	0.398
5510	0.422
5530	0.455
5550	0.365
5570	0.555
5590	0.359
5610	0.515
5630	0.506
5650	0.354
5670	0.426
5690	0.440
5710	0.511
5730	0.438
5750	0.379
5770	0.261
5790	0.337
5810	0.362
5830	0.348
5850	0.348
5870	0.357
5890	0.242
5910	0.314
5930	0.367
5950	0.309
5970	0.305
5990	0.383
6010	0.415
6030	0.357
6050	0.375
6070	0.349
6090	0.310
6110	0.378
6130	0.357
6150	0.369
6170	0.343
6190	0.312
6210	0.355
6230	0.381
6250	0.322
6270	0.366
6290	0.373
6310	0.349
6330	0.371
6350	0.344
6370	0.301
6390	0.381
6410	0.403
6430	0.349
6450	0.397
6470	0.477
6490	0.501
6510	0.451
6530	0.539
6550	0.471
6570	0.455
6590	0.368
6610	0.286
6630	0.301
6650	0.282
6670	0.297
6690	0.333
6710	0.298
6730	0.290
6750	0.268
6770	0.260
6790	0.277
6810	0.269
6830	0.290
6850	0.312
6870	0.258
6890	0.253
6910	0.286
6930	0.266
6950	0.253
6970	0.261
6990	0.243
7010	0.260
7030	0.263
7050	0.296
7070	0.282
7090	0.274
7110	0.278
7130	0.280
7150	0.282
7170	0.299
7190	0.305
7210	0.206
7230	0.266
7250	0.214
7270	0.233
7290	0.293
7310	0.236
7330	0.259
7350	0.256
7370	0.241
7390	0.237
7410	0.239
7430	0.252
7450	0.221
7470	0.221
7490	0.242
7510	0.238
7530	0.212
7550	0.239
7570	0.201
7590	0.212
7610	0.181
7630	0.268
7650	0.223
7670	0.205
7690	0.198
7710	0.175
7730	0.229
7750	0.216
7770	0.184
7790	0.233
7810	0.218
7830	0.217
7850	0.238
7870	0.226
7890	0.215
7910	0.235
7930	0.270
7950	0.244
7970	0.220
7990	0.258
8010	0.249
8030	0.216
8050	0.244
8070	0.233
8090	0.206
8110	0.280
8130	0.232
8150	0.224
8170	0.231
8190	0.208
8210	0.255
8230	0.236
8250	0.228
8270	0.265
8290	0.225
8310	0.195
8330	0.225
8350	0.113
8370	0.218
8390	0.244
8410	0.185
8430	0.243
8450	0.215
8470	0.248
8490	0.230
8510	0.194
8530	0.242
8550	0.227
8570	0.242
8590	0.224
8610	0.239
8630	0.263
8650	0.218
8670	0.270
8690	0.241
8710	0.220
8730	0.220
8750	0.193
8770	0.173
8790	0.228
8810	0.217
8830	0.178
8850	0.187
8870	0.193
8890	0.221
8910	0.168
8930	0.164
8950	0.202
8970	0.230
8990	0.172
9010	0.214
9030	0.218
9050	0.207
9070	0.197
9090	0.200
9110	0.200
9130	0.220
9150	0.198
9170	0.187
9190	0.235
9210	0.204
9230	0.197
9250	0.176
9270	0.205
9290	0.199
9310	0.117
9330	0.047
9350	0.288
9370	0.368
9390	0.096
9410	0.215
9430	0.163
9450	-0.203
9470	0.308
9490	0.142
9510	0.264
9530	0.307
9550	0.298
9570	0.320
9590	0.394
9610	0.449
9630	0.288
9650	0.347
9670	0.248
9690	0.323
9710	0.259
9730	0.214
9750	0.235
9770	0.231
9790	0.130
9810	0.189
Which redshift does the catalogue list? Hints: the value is 2.42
